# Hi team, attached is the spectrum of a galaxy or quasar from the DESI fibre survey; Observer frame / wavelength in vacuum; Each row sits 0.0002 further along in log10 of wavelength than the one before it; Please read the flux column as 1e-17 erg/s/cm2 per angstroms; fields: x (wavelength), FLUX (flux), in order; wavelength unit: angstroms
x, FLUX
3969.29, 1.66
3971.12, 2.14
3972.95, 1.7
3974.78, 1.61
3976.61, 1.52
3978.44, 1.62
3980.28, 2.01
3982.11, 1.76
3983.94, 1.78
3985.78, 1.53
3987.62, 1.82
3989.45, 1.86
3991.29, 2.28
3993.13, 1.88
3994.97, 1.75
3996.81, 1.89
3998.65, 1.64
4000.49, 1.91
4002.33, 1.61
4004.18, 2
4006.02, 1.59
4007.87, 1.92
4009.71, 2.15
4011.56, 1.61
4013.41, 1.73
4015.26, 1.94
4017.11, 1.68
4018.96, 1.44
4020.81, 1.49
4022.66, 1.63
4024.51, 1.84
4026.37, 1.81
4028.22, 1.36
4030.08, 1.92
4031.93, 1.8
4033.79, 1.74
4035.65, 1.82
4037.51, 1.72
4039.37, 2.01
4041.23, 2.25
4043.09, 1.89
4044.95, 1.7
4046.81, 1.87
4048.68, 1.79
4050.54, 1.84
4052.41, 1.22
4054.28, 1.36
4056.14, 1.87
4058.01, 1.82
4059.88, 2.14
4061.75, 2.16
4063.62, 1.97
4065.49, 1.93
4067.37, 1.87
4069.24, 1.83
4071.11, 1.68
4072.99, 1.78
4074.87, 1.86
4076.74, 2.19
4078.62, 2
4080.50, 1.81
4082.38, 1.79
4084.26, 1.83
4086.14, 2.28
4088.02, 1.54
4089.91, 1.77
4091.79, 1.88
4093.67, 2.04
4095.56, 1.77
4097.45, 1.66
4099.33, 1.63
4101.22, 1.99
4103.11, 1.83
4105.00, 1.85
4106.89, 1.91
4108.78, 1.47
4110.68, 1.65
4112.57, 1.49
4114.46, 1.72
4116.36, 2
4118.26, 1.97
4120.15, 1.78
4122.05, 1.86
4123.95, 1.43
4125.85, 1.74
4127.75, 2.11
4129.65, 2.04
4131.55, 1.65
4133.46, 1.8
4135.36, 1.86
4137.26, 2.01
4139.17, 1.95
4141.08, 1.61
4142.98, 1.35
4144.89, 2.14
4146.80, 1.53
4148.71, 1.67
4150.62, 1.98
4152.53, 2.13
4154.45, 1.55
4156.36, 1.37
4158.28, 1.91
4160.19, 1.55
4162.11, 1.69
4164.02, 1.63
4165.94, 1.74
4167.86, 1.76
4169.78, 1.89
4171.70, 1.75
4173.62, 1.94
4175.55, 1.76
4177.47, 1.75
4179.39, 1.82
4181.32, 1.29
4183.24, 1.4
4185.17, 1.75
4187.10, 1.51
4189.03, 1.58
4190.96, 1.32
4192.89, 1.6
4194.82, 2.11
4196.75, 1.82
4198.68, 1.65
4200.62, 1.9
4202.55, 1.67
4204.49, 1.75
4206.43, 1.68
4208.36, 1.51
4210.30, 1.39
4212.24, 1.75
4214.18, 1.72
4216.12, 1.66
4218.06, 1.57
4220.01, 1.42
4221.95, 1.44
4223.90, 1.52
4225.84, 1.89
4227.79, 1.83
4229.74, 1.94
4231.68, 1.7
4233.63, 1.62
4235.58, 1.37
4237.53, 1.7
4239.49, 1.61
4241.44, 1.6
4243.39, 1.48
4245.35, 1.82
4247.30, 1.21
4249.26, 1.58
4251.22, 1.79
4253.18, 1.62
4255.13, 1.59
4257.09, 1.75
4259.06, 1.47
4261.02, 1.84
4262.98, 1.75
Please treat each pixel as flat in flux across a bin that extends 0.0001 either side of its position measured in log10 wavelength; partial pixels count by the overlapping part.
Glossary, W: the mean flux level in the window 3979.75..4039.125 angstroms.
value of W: 1.78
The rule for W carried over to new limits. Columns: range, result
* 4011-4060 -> 1.75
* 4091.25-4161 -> 1.78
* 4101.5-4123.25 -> 1.78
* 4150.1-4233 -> 1.69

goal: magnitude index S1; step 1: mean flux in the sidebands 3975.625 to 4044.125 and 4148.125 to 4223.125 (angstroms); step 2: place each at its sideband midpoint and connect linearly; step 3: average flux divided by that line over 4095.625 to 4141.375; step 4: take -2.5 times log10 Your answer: -0.05 mag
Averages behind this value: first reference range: 1.79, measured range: 1.79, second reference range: 1.68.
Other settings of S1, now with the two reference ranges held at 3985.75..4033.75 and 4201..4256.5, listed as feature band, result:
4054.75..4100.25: -0.09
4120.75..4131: -0.08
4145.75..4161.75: -0.02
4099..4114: -0.01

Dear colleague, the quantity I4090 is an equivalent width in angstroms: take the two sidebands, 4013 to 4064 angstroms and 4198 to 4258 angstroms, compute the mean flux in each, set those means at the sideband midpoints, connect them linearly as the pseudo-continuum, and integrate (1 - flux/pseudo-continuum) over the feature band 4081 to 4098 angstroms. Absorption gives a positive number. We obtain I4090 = -1.0 angstroms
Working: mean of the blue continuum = 1.78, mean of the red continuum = 1.64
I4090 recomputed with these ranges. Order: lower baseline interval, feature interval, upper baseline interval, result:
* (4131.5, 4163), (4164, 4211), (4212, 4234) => 0.8 angstroms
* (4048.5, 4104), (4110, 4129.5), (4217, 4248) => -0.1 angstroms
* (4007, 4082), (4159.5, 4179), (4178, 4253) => -0.8 angstroms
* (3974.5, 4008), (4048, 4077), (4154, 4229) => -1.3 angstroms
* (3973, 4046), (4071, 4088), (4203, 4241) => -1.7 angstroms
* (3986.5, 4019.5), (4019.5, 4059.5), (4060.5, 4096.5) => 2.2 angstroms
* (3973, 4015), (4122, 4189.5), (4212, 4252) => -2.2 angstroms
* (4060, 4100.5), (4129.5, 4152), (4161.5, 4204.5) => -0.3 angstroms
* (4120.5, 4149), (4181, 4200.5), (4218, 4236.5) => 0.8 angstroms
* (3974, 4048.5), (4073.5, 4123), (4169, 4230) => -2.8 angstroms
